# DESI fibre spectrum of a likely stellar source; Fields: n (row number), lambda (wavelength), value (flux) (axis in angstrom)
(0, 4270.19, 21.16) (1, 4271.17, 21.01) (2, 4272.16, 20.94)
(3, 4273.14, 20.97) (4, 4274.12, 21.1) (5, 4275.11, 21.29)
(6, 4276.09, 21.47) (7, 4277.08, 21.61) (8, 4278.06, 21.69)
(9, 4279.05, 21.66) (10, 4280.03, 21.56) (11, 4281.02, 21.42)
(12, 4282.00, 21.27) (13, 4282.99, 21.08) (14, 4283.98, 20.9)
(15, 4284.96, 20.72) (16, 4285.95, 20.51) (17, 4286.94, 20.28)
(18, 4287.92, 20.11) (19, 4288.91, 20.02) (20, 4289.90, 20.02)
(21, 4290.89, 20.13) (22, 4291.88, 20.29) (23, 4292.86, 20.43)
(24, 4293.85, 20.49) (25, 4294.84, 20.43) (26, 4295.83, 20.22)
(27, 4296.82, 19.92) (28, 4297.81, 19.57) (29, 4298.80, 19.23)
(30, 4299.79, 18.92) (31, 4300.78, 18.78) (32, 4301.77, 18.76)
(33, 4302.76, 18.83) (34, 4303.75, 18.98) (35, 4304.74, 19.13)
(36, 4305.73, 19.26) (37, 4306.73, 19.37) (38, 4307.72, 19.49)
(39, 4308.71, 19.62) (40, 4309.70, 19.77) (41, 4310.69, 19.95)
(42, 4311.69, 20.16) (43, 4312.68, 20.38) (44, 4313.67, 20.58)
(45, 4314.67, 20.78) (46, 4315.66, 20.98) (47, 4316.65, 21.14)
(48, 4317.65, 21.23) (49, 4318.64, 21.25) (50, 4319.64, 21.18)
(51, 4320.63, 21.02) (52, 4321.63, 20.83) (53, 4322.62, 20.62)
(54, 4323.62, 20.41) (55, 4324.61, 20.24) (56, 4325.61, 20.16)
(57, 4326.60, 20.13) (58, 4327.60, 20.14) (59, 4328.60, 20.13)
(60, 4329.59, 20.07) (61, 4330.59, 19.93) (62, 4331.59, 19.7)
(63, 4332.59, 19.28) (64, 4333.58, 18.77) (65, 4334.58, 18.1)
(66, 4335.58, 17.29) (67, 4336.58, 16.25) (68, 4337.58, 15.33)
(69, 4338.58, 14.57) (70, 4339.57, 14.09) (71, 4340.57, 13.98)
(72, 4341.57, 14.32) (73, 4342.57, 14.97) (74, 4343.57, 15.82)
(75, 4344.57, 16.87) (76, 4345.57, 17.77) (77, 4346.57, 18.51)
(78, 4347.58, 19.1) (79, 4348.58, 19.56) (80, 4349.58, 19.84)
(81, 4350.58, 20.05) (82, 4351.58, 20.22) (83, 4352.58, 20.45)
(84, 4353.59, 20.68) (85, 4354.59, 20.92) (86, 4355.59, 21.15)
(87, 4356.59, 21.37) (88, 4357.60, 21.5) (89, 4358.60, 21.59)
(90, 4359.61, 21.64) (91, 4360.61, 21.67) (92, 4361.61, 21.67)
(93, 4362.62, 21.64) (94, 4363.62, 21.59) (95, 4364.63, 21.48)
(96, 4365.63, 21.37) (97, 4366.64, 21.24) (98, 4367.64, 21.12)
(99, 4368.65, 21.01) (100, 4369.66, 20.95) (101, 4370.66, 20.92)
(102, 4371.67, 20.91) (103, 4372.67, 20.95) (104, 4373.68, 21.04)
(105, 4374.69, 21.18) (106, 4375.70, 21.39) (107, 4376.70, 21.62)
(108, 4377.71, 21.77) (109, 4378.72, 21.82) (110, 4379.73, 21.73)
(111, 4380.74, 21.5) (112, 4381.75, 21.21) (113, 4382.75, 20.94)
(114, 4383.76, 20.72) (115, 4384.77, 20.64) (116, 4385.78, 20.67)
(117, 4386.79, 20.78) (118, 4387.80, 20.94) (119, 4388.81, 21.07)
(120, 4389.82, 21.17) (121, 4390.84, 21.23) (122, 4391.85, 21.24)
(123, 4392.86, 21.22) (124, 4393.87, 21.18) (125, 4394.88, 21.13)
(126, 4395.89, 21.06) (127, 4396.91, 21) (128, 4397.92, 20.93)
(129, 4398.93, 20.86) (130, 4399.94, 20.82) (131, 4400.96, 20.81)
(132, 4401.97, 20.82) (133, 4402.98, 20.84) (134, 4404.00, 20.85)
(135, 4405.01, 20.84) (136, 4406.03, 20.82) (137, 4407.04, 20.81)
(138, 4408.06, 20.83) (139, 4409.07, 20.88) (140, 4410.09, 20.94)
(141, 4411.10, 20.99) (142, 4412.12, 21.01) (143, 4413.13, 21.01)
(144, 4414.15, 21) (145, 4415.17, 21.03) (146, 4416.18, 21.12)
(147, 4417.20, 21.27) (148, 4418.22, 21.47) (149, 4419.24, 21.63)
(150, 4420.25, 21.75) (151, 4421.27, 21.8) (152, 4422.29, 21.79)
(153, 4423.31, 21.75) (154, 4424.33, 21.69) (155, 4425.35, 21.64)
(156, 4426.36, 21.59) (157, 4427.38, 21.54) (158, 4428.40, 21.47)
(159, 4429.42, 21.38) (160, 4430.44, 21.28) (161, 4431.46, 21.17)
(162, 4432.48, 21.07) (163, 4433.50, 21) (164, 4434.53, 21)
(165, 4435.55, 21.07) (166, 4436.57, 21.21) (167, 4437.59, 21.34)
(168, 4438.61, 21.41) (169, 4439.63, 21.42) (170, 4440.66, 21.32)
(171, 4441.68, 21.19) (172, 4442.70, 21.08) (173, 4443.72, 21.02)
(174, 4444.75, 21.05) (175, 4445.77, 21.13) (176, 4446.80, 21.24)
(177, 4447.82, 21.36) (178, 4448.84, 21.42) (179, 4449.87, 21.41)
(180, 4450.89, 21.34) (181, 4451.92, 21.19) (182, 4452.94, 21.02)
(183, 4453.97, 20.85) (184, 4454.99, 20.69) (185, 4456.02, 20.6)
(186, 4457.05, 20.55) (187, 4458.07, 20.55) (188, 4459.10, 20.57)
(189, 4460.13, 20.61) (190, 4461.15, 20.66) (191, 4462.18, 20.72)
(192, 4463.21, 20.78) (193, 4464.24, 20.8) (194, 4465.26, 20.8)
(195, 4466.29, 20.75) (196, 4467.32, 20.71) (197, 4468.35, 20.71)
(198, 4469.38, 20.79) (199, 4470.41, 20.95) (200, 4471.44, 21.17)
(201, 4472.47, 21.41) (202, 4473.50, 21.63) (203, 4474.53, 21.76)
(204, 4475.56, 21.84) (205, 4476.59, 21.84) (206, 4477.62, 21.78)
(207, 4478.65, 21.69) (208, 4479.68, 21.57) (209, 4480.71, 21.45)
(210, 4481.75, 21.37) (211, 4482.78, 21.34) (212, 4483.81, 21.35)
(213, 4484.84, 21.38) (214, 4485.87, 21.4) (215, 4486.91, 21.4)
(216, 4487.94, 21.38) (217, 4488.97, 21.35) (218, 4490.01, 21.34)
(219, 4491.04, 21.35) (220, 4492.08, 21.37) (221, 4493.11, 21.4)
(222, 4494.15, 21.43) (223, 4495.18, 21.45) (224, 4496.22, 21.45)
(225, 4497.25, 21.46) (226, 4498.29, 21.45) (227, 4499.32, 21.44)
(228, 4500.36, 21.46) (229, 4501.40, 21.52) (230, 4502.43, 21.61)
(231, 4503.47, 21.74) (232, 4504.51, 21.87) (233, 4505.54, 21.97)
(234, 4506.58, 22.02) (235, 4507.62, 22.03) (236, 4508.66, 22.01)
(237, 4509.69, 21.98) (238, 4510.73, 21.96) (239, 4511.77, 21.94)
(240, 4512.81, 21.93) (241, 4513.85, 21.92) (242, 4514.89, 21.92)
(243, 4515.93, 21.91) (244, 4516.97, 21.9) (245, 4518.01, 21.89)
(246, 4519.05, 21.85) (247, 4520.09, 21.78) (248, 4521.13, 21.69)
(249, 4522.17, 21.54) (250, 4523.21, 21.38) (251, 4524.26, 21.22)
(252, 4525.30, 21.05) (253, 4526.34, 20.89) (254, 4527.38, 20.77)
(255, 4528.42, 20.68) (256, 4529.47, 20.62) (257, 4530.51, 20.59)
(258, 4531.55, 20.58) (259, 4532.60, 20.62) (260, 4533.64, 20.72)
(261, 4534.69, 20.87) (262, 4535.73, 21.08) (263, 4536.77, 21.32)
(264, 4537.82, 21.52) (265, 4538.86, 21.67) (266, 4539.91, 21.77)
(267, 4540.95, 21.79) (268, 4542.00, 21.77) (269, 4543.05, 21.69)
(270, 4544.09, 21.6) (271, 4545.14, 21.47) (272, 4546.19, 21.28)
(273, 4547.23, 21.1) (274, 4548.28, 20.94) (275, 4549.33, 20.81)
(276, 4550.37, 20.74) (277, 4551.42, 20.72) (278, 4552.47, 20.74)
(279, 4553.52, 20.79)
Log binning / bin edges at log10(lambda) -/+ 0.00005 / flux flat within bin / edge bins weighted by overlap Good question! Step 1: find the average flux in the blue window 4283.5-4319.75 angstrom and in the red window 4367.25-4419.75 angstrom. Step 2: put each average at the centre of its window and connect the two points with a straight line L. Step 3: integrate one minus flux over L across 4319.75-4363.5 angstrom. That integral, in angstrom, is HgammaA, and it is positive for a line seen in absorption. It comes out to 2.8 angstrom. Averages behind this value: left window 20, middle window 19.2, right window 21.1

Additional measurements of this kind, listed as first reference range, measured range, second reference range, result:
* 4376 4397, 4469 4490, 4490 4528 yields 0.1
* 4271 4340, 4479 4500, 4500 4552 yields -0.2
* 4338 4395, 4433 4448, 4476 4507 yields -0.1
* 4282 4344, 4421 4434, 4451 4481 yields -0.5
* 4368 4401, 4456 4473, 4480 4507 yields 0.5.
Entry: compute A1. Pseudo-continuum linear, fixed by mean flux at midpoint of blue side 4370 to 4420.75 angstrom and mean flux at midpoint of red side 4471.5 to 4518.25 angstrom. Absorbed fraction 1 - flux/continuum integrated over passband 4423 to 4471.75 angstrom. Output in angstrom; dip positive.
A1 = 0.7 angstrom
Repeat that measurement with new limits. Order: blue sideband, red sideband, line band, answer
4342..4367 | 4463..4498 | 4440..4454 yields -0.1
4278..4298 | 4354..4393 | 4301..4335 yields 1.3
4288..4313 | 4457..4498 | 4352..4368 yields -0.9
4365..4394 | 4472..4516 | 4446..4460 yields 0.3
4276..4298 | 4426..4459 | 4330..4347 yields 3.3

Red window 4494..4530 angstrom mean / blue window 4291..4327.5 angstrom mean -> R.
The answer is 1.1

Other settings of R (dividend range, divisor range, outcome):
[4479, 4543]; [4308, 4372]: 1.09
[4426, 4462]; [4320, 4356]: 1.13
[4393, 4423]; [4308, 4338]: 1.06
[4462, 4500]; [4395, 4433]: 1.01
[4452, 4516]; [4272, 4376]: 1.07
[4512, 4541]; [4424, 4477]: 1.01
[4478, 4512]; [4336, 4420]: 1.06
